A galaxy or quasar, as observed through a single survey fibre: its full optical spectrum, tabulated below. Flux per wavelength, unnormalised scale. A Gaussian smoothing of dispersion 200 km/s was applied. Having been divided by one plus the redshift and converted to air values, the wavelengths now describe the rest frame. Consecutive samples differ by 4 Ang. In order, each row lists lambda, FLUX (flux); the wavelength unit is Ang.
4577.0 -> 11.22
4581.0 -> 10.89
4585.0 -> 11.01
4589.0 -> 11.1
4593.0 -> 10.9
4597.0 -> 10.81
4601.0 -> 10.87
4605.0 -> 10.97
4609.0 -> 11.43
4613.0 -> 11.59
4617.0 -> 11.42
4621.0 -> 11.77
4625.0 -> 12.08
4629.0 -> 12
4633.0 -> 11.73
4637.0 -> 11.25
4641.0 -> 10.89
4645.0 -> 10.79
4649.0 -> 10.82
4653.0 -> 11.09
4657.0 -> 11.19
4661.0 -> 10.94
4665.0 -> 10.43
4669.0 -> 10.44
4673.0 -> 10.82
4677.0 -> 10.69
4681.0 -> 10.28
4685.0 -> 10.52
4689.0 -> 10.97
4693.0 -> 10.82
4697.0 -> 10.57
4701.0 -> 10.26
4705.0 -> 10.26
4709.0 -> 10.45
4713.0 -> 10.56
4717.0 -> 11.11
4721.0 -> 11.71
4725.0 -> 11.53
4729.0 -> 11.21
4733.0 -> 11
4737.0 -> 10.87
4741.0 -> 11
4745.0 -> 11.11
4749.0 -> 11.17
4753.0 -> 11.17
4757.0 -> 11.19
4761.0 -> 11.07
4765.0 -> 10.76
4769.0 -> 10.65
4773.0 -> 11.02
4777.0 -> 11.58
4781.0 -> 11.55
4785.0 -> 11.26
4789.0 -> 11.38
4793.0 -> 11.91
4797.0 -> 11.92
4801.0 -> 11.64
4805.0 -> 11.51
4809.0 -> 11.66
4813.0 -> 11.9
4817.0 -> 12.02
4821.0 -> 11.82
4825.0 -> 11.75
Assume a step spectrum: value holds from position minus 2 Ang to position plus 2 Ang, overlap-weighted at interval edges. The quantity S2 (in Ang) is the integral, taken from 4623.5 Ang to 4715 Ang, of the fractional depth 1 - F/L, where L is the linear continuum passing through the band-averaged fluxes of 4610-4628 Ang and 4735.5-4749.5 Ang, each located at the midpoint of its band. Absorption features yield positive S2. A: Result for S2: 4.7 Ang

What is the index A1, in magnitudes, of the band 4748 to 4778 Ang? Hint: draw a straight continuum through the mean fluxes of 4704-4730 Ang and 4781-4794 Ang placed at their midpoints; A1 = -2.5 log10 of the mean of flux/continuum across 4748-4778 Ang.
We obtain 0.03 mag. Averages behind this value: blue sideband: 11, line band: 11.1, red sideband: 11.5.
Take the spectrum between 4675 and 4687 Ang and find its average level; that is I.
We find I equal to 10.5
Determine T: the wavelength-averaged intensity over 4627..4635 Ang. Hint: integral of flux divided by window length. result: 11.9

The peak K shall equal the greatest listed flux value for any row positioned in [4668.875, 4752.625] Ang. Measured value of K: 11.71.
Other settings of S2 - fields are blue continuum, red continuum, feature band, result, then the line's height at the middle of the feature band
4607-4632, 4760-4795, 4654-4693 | 2.84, 11.6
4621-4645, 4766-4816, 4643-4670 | 1.65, 11.5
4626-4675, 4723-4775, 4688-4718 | 1.24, 11.1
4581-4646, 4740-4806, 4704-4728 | 0.66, 11.3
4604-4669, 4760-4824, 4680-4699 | 1.15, 11.3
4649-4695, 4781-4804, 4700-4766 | 1.21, 11.2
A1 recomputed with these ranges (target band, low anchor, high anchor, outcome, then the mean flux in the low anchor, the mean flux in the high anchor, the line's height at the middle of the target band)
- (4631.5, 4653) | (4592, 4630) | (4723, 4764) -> 0.02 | 11.4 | 11.1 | 11.3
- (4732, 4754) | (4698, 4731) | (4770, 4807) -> 0.01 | 10.9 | 11.5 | 11.1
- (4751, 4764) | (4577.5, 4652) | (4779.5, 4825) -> 0.04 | 11.2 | 11.7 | 11.6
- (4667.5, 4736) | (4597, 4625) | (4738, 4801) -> 0.05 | 11.4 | 11.3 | 11.3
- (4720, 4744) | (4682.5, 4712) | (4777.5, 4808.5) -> -0.03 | 10.5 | 11.6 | 10.9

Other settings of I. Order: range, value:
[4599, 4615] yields 11.2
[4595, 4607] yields 10.9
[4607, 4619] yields 11.5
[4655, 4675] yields 10.8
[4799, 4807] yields 11.6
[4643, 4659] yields 11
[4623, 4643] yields 11.6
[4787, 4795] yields 11.6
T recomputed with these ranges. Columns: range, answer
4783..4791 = 11.3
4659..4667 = 10.7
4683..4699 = 10.7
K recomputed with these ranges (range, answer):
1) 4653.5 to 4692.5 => 11.19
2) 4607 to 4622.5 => 11.77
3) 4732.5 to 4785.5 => 11.58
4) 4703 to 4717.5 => 11.11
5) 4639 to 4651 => 10.89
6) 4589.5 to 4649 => 12.08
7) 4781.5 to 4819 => 12.02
